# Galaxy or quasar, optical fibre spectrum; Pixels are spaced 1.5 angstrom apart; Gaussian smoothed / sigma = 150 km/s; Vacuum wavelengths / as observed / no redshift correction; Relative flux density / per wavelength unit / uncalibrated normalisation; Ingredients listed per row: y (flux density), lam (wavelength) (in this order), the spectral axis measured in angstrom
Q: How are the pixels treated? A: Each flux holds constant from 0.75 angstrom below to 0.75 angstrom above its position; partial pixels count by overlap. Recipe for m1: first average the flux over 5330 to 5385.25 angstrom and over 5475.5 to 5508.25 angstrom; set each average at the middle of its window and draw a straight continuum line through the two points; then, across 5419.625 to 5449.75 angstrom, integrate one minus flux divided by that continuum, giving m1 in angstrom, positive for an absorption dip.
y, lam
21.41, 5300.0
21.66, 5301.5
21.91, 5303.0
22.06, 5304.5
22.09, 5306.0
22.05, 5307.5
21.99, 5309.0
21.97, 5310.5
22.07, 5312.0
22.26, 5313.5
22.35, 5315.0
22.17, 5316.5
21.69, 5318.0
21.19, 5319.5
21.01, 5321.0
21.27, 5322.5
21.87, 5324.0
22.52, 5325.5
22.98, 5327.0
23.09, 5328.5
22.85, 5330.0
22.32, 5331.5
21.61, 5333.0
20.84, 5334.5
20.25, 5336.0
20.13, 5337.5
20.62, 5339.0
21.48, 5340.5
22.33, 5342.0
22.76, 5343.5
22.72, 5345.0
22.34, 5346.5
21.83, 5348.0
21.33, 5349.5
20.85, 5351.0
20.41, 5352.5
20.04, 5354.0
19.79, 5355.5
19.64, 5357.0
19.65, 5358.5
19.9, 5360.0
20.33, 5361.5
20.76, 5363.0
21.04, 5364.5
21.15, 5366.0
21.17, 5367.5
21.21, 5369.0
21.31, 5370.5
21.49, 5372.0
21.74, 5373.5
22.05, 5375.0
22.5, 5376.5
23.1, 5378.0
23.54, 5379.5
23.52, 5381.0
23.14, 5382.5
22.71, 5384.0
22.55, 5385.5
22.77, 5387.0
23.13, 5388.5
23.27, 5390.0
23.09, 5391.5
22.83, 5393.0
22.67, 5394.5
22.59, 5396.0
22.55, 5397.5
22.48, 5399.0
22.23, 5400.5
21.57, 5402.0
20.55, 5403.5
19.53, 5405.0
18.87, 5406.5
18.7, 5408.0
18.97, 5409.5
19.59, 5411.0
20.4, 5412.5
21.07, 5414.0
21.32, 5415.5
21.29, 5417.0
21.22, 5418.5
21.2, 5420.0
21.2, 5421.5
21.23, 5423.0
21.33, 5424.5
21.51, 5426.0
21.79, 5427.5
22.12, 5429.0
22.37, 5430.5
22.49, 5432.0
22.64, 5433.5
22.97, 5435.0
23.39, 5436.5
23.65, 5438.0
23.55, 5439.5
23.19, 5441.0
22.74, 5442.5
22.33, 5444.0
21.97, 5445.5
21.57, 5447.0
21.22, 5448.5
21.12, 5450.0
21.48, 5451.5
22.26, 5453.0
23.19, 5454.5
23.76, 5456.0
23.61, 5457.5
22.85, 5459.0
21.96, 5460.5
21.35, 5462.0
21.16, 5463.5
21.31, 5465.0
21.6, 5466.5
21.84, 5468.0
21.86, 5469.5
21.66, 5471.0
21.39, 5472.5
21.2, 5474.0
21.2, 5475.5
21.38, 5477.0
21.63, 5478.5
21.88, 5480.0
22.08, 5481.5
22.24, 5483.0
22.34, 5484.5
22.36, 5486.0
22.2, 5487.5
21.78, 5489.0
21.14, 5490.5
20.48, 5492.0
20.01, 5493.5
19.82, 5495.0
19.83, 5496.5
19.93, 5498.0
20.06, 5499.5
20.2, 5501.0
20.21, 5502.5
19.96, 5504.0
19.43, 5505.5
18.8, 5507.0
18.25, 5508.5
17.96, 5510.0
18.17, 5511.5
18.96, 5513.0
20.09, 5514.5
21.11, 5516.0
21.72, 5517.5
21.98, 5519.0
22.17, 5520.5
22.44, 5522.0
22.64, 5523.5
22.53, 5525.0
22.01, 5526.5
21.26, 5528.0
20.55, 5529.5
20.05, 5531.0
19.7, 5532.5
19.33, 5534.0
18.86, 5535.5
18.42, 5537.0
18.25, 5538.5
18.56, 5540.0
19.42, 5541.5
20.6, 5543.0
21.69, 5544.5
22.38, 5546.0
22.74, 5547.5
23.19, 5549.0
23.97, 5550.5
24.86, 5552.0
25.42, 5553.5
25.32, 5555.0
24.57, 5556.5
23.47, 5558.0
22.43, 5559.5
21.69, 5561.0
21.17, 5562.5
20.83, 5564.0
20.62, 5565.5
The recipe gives -1.6 angstrom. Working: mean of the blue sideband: 21.5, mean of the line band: 22.2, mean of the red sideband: 20.8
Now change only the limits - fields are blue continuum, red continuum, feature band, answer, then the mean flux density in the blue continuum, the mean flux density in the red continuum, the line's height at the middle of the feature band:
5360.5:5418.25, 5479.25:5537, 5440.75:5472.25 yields -1.5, 21.6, 20.6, 21.1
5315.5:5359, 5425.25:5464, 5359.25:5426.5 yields 1.1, 21.4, 22.4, 21.9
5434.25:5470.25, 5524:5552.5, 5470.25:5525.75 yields 1.9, 22.3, 20.9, 21.6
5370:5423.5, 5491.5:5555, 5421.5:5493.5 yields -2.6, 21.7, 20.7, 21.2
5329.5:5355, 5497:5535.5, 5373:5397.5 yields -1.9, 21.4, 20.3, 21.2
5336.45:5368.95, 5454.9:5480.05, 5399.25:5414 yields 0.8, 21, 21.9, 21.4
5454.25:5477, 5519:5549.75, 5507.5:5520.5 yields 0.8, 21.9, 20.9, 21.2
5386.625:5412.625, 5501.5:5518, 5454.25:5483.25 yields -2.5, 21.4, 19.5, 20.2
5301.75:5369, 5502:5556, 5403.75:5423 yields 0.8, 21.5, 20.9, 21.3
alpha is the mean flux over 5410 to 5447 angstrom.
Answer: 21.9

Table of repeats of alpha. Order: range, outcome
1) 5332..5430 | 21.4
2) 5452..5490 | 22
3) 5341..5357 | 21.4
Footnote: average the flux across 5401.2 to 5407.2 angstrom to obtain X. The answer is 20.2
